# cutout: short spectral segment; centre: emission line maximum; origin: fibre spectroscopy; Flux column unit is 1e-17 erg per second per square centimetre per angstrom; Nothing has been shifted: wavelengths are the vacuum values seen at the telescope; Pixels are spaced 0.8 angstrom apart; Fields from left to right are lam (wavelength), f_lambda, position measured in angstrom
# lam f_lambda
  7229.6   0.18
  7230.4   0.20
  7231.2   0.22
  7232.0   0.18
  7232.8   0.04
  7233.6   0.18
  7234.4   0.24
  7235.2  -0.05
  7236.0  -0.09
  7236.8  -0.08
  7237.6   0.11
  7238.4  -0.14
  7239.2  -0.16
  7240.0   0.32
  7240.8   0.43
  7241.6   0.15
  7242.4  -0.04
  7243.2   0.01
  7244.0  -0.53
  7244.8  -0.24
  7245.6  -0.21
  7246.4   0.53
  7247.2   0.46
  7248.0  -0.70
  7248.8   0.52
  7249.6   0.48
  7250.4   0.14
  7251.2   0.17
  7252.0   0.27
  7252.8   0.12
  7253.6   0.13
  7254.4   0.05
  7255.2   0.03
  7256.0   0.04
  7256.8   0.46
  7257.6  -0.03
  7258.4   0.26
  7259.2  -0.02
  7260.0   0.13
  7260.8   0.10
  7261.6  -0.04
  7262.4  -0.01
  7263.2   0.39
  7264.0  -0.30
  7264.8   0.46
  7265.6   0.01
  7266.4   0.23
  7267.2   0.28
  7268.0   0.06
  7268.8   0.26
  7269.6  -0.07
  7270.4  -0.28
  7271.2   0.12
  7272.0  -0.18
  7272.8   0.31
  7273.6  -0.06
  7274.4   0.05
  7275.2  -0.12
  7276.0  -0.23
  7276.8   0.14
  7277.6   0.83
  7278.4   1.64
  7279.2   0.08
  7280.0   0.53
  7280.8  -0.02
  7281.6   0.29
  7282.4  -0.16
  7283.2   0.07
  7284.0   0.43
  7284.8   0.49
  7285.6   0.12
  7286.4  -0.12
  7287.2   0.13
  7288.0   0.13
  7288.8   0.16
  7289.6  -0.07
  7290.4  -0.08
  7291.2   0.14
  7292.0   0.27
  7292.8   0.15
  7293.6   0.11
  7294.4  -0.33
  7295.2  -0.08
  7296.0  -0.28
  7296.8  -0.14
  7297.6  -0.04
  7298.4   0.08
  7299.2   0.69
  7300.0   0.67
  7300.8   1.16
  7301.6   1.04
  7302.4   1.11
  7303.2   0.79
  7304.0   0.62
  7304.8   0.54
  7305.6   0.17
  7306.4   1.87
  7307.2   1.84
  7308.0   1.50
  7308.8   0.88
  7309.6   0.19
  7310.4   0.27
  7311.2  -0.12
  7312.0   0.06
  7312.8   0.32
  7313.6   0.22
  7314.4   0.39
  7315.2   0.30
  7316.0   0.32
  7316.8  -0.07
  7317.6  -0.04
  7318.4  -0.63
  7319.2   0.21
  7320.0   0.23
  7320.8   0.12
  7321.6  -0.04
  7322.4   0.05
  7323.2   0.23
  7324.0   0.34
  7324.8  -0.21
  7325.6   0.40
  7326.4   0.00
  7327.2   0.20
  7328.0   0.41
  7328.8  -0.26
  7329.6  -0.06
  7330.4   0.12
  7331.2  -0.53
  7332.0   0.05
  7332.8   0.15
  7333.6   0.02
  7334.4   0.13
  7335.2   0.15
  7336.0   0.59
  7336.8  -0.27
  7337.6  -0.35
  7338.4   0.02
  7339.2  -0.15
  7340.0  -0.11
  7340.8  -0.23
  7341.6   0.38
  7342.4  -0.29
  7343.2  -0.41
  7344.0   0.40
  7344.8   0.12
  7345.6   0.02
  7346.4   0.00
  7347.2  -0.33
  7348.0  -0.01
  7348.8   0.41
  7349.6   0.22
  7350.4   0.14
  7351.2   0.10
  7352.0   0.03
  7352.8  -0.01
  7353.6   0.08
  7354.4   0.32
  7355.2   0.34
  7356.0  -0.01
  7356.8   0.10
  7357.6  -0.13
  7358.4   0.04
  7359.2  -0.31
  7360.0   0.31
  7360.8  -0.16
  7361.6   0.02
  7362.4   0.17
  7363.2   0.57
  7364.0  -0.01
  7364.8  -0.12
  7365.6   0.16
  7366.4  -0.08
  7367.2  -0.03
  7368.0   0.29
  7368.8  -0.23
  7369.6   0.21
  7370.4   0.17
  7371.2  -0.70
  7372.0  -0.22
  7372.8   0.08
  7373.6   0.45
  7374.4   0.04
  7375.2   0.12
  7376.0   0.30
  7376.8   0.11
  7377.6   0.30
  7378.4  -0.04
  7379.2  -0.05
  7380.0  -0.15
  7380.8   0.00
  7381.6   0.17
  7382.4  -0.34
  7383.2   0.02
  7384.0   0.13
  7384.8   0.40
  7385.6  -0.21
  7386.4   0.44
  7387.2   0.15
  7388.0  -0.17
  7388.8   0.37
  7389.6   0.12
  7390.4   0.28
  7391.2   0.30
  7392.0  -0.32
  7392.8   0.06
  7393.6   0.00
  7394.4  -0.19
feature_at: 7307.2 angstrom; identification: [O II] 3727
